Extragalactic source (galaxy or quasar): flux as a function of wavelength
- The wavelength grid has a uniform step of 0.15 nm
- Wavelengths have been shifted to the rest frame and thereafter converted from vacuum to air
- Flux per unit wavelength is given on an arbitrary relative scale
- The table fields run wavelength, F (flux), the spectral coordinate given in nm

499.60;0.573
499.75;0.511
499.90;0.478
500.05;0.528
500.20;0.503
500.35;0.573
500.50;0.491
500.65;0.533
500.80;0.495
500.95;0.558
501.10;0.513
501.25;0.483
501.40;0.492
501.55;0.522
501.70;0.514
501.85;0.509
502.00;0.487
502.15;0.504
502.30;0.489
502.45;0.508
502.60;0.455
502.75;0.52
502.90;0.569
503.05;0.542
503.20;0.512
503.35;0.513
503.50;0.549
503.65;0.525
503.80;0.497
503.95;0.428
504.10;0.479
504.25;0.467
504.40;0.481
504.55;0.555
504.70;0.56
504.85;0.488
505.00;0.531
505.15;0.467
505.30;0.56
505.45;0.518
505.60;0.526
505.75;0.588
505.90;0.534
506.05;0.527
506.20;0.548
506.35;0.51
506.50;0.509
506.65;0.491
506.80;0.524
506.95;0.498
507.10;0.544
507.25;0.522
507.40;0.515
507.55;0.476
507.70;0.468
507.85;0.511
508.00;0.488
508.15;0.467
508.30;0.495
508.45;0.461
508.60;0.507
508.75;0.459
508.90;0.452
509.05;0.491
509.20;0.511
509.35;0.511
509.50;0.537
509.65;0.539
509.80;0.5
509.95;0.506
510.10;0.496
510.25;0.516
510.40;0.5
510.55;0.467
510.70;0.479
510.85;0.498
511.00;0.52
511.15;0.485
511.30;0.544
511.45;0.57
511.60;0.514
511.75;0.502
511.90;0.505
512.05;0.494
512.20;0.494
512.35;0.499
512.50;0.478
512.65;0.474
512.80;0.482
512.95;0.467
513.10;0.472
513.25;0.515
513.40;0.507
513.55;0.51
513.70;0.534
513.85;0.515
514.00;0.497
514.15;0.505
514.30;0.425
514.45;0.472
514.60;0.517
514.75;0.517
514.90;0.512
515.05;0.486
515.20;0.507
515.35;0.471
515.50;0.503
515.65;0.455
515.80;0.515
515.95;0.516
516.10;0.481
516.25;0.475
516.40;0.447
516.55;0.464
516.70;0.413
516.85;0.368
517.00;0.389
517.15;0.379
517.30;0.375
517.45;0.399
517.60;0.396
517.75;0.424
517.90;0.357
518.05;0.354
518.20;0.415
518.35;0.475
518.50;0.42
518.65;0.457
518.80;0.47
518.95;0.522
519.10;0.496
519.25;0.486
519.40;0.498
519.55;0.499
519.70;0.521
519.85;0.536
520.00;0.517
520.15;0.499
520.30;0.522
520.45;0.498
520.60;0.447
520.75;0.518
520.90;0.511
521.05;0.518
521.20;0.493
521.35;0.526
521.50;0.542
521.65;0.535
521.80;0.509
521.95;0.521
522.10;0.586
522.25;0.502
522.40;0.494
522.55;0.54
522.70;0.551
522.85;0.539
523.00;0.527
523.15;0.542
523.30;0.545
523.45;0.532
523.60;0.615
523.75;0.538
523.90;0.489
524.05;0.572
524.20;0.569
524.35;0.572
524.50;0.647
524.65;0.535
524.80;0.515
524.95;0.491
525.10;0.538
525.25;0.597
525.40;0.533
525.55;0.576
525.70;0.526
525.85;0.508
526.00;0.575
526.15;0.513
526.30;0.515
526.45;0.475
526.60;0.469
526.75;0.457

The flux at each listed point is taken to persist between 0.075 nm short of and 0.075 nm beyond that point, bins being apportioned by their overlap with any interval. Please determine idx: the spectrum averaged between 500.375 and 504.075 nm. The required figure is 0.509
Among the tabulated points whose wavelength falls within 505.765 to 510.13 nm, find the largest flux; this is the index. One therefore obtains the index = 0.548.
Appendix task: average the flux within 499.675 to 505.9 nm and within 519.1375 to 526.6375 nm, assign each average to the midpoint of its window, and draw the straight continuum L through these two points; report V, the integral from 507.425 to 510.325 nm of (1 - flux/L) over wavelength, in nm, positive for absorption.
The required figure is 0.13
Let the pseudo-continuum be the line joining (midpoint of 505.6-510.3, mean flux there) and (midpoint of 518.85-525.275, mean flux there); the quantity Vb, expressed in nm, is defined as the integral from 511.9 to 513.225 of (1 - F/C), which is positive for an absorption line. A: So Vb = 0.07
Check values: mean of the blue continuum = 0.507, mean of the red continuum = 0.528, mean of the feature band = 0.485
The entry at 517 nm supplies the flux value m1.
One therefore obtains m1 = 0.389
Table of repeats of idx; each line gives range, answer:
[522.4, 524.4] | 0.546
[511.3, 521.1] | 0.477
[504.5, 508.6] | 0.514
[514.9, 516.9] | 0.472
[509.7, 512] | 0.507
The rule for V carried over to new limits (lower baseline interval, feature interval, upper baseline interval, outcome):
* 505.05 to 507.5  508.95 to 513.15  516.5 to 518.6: -0.27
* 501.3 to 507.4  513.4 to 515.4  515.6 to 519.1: -0.20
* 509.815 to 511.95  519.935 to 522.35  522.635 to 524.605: 0.14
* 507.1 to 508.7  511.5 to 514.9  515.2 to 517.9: -0.27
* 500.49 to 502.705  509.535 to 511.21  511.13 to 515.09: 0.00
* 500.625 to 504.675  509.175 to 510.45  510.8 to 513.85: -0.02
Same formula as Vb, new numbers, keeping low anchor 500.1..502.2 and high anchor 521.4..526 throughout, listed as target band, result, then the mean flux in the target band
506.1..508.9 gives 0.12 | 0.499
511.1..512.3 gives 0.03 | 0.514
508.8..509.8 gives 0.04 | 0.505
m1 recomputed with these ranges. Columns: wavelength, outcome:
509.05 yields 0.491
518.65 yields 0.457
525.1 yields 0.538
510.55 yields 0.467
